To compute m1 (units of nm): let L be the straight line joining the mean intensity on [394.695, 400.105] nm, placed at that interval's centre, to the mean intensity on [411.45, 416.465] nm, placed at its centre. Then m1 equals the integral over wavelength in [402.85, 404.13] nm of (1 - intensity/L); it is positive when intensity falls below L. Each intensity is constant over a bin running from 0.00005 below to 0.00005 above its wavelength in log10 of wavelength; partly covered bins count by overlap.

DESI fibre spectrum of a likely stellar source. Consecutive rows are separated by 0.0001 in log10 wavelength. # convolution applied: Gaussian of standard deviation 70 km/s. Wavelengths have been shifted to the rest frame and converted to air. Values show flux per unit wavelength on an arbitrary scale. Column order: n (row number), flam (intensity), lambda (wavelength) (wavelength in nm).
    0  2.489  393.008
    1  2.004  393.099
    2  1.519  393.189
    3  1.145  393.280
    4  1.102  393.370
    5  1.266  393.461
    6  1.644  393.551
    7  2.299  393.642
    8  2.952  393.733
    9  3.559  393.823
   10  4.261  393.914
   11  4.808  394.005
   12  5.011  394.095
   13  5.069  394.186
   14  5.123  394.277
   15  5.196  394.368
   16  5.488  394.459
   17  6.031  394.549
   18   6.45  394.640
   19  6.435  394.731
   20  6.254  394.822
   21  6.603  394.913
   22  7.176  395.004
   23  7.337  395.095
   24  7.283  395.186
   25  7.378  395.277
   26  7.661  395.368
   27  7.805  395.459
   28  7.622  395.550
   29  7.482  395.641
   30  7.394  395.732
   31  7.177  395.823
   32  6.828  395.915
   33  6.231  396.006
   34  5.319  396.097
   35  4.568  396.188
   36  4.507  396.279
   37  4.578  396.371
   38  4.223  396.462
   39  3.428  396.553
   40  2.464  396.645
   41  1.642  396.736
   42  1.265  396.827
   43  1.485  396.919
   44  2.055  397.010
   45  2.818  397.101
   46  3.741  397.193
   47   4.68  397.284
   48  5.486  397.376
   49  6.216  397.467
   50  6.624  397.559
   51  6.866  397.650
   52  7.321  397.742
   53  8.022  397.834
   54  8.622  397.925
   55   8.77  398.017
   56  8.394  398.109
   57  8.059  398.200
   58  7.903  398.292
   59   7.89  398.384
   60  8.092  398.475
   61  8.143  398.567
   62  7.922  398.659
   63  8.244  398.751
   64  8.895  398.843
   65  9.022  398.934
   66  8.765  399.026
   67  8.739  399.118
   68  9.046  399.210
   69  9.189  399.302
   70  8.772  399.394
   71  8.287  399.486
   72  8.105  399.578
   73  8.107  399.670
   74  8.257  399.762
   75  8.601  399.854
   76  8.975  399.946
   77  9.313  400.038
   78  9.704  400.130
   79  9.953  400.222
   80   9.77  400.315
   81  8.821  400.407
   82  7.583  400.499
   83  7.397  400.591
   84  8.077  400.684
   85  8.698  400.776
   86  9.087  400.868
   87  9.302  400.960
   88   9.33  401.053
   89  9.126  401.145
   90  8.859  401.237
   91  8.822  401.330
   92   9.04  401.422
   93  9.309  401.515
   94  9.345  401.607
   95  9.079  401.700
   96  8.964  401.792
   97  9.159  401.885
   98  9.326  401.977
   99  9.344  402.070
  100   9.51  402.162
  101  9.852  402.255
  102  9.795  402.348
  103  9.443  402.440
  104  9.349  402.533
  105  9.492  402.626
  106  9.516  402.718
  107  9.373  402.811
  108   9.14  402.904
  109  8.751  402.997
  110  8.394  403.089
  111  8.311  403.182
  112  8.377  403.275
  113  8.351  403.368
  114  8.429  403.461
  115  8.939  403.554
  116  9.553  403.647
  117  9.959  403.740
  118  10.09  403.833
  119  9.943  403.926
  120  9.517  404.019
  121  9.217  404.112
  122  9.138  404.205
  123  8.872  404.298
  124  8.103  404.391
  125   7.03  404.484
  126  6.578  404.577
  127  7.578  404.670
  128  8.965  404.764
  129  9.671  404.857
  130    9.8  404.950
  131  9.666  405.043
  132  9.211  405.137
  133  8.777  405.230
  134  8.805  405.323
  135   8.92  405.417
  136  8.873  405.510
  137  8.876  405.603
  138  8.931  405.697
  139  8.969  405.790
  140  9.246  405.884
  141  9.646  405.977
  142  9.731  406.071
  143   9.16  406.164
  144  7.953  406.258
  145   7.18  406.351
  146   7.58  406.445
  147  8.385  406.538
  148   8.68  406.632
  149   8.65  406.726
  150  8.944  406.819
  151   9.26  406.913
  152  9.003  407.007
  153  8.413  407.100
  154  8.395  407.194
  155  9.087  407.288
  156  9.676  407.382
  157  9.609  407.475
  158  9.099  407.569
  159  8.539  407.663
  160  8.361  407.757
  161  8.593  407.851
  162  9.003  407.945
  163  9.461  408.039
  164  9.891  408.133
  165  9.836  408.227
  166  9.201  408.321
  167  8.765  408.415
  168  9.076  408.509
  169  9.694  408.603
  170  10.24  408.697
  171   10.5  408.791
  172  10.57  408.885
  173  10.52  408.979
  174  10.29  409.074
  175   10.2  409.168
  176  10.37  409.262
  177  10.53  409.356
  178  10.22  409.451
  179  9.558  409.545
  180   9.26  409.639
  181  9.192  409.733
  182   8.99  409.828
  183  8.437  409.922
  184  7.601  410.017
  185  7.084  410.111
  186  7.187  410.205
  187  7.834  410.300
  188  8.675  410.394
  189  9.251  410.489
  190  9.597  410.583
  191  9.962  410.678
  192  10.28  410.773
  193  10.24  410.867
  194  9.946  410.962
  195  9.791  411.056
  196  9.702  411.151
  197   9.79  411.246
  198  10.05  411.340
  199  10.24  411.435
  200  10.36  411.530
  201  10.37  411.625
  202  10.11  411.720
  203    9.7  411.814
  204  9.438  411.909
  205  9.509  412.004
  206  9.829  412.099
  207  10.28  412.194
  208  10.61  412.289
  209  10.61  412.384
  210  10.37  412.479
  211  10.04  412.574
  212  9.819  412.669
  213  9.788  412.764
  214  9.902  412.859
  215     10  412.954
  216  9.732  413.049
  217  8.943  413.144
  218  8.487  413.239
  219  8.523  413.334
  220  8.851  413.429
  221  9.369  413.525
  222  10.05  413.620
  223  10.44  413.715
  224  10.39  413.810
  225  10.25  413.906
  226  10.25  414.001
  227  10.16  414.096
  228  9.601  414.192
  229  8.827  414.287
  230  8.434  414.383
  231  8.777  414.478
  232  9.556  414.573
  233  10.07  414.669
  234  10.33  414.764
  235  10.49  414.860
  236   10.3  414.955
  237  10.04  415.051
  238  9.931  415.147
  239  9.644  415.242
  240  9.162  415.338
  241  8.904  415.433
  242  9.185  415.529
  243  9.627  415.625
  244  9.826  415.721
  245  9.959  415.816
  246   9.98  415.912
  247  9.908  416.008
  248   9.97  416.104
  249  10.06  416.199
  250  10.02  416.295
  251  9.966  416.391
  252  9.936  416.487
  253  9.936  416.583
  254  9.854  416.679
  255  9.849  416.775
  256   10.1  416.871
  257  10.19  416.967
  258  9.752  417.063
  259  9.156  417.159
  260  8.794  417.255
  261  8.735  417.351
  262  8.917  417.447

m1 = -0.19 nm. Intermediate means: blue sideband 6.76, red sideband 9.79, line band 9.07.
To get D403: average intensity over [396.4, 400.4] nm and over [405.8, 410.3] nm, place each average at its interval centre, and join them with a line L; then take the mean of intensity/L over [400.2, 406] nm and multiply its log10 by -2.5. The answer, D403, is -0.124 mag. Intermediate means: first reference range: 7.03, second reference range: 9.11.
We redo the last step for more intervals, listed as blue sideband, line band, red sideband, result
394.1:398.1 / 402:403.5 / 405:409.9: -0.17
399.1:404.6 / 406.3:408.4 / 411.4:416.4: 0.06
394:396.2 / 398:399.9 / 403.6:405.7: -0.13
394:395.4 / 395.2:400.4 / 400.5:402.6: 0.10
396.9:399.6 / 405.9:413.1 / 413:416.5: -0.06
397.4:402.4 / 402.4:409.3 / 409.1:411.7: 0.00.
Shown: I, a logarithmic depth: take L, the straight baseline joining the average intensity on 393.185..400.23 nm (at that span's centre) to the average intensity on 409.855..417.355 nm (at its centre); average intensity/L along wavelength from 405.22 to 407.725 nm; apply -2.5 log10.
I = -0.084 mag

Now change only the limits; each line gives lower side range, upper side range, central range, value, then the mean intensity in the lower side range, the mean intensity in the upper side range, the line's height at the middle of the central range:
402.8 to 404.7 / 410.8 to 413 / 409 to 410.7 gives 0.065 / 8.74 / 10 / 9.7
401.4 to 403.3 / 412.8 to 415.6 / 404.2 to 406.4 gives 0.069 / 9.19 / 9.61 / 9.3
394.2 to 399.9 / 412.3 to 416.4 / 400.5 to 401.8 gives -0.204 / 6.58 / 9.74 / 7.33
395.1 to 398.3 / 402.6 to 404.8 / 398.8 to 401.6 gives -0.212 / 5.76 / 8.81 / 7.29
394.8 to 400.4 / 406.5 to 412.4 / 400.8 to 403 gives -0.183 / 6.92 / 9.43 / 7.83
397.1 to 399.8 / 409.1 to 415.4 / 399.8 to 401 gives -0.114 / 7.71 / 9.63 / 7.98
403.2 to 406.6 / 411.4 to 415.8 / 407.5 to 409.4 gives -0.049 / 8.83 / 9.76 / 9.21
